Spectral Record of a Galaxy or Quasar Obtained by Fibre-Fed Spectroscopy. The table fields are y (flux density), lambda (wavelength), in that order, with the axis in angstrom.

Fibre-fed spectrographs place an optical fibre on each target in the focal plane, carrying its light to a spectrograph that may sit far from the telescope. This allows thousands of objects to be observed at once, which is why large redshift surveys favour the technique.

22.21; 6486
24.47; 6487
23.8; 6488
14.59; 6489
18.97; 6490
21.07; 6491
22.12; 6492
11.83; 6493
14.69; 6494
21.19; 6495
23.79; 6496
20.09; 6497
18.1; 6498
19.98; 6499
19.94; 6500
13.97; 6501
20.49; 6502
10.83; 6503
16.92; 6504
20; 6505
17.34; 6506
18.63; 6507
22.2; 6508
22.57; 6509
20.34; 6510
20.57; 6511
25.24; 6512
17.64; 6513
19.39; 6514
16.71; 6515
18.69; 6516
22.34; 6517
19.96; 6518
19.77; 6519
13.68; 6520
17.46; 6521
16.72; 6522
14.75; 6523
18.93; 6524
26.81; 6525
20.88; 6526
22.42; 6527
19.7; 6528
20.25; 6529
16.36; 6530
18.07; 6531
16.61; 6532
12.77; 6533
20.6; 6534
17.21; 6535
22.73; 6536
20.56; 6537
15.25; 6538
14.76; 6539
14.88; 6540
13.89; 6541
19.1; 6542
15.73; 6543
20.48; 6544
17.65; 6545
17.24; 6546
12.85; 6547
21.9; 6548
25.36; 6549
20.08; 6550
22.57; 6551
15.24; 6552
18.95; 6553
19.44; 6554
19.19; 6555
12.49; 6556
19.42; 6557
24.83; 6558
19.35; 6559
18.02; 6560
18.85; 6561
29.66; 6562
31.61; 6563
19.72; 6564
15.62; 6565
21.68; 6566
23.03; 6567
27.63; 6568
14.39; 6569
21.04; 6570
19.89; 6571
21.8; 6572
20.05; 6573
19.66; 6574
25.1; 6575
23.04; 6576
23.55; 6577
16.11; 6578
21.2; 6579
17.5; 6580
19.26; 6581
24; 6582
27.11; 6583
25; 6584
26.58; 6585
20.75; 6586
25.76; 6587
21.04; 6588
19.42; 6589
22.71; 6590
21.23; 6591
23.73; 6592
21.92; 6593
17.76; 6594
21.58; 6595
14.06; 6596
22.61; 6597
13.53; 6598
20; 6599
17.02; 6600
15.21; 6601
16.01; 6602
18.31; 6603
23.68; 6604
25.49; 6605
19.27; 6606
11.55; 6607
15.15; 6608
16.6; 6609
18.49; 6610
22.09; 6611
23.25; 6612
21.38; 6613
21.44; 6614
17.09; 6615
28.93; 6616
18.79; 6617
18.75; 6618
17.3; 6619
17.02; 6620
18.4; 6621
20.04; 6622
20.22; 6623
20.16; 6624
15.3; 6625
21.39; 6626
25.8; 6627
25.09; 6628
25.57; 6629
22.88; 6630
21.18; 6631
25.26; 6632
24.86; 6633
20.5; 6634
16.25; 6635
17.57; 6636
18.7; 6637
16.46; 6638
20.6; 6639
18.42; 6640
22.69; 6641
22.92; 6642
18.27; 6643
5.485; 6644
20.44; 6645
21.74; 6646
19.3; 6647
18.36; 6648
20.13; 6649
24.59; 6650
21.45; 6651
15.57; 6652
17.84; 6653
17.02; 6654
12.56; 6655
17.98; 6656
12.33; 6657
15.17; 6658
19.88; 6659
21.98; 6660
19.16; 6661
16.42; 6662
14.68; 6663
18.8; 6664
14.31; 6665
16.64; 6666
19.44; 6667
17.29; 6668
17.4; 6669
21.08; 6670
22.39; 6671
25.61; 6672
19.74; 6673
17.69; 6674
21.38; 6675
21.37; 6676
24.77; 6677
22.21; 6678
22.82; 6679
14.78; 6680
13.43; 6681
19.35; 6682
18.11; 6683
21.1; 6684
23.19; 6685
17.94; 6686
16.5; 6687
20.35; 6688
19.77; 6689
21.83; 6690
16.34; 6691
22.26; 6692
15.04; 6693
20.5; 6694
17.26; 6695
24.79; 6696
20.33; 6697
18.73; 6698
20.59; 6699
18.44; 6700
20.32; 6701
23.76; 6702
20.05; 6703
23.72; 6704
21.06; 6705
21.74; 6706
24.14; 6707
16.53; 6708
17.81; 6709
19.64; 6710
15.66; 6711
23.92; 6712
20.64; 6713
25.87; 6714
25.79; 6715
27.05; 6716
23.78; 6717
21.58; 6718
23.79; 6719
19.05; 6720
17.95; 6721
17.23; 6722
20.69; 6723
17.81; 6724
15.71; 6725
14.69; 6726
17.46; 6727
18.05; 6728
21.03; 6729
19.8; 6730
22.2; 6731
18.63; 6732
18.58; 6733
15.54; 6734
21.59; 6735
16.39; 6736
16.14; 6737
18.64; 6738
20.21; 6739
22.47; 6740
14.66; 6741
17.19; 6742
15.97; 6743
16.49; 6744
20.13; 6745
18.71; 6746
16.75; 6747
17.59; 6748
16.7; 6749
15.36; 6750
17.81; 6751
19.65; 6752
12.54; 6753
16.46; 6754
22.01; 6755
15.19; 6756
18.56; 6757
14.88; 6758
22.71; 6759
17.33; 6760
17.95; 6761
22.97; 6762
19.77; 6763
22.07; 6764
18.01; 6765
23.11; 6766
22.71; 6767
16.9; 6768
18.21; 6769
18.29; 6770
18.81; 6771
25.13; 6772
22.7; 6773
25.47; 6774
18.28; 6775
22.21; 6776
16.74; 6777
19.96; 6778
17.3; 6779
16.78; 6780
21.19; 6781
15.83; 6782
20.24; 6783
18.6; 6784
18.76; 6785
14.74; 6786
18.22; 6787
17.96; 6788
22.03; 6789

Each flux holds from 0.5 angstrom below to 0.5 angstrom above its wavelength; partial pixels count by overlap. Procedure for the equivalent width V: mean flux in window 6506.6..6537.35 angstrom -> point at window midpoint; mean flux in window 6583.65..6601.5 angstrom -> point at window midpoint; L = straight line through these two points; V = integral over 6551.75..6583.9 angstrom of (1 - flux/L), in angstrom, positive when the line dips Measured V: -1.4 angstrom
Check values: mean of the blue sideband 19.4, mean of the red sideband 20.5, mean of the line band 21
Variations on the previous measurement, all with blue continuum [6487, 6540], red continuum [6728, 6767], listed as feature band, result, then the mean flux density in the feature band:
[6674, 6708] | -2.8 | 20.1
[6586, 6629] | -2.8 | 19.9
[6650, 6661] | 0.6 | 17.6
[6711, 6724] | -2.3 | 21.9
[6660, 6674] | -0.1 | 18.8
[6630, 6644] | -0.9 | 19.8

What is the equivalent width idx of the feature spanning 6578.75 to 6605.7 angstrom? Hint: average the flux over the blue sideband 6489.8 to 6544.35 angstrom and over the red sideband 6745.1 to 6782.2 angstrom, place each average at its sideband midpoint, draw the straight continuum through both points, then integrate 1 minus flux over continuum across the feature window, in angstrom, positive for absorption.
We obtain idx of -3.0 angstrom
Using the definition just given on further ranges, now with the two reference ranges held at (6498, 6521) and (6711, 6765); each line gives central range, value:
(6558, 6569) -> -1.9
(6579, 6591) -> -2.3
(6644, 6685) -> 0.4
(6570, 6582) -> -1.2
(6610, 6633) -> -2.8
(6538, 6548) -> 1.3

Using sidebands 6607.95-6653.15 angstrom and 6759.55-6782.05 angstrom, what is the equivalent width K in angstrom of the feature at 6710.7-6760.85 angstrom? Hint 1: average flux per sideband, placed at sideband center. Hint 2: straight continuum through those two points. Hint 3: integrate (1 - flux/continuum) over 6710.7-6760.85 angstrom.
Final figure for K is 2.8 angstrom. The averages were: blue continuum 20.1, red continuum 20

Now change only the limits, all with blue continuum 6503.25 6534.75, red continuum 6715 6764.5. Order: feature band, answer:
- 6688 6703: -0.9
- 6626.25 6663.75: -0.9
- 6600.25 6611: 0.5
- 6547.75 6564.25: -1.7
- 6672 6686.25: -0.9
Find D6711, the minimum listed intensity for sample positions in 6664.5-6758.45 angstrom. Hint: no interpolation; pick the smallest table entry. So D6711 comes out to 12.54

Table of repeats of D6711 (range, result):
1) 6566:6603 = 13.53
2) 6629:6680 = 5.485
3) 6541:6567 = 12.49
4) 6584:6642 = 11.55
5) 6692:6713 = 15.04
